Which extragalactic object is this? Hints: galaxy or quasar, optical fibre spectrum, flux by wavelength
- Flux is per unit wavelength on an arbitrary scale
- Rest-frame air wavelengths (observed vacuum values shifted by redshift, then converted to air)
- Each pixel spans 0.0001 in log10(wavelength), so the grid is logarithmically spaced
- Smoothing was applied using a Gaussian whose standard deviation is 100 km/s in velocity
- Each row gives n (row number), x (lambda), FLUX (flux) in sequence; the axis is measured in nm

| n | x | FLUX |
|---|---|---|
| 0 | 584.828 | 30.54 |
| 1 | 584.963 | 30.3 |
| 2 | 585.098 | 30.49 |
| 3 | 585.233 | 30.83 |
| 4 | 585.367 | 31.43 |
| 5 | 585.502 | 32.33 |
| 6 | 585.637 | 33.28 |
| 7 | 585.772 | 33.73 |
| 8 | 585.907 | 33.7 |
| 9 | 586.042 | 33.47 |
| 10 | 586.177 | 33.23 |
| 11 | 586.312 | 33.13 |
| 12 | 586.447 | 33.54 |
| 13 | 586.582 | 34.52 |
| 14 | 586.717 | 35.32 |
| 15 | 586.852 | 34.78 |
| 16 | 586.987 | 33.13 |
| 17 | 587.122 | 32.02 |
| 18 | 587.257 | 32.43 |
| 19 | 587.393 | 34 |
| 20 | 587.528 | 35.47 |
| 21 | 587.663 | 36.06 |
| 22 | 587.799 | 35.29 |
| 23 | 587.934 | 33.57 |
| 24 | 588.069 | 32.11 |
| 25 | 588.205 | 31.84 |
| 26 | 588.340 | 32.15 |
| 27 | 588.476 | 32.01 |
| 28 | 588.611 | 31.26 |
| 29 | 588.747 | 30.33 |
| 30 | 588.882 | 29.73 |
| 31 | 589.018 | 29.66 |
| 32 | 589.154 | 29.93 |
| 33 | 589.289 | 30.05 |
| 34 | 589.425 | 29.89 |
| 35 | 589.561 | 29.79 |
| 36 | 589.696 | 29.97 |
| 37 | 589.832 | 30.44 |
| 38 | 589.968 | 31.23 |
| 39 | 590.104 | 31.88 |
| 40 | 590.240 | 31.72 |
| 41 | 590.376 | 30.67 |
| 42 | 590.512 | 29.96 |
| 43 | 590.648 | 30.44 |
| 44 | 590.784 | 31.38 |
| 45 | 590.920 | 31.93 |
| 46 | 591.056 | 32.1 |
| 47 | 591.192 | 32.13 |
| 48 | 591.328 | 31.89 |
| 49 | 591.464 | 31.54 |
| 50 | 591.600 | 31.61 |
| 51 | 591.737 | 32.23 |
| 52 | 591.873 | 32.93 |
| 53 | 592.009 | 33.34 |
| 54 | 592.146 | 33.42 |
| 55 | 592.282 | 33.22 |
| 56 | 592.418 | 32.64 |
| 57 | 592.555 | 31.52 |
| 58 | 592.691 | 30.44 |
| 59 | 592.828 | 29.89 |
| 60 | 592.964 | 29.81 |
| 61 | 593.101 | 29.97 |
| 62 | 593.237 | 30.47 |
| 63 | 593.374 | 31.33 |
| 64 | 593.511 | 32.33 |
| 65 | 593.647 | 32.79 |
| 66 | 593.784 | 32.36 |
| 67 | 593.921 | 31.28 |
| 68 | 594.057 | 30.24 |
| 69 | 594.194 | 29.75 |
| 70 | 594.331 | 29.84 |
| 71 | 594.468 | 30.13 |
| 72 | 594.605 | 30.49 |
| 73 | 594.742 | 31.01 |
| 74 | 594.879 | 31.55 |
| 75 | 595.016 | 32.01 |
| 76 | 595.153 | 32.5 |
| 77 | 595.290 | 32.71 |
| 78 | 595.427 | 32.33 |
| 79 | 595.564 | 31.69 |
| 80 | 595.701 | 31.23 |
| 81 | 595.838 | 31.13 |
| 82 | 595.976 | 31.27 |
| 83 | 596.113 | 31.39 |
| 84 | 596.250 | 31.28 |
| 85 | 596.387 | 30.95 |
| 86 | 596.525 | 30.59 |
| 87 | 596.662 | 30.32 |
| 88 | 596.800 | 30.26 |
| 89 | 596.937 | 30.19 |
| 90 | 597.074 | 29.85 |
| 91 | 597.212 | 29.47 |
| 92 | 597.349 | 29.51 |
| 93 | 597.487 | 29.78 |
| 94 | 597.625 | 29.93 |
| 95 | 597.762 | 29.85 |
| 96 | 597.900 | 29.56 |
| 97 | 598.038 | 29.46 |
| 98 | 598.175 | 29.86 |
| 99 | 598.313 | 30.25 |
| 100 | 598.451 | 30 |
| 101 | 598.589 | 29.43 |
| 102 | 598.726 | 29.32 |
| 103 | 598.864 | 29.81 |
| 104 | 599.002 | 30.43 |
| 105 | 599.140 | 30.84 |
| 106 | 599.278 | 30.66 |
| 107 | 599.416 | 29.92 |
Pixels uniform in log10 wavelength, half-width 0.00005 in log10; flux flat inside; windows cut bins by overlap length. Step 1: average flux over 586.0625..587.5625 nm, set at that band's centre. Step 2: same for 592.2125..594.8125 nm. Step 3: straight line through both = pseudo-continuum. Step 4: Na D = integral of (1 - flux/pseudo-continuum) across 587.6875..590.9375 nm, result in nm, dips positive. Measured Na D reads 0.15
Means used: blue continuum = 33.7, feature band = 31.2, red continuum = 31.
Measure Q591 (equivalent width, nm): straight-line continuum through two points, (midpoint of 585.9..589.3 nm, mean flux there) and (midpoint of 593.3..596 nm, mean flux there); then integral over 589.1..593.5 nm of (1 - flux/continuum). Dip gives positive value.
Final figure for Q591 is 0.11 nm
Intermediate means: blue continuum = 32.8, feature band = 31.3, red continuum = 31.4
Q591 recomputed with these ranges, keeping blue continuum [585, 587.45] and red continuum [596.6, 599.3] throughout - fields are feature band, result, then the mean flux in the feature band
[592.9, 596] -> -0.04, 31.2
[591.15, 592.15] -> -0.02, 32.3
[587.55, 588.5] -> -0.03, 33.4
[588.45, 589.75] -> 0.08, 30.2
